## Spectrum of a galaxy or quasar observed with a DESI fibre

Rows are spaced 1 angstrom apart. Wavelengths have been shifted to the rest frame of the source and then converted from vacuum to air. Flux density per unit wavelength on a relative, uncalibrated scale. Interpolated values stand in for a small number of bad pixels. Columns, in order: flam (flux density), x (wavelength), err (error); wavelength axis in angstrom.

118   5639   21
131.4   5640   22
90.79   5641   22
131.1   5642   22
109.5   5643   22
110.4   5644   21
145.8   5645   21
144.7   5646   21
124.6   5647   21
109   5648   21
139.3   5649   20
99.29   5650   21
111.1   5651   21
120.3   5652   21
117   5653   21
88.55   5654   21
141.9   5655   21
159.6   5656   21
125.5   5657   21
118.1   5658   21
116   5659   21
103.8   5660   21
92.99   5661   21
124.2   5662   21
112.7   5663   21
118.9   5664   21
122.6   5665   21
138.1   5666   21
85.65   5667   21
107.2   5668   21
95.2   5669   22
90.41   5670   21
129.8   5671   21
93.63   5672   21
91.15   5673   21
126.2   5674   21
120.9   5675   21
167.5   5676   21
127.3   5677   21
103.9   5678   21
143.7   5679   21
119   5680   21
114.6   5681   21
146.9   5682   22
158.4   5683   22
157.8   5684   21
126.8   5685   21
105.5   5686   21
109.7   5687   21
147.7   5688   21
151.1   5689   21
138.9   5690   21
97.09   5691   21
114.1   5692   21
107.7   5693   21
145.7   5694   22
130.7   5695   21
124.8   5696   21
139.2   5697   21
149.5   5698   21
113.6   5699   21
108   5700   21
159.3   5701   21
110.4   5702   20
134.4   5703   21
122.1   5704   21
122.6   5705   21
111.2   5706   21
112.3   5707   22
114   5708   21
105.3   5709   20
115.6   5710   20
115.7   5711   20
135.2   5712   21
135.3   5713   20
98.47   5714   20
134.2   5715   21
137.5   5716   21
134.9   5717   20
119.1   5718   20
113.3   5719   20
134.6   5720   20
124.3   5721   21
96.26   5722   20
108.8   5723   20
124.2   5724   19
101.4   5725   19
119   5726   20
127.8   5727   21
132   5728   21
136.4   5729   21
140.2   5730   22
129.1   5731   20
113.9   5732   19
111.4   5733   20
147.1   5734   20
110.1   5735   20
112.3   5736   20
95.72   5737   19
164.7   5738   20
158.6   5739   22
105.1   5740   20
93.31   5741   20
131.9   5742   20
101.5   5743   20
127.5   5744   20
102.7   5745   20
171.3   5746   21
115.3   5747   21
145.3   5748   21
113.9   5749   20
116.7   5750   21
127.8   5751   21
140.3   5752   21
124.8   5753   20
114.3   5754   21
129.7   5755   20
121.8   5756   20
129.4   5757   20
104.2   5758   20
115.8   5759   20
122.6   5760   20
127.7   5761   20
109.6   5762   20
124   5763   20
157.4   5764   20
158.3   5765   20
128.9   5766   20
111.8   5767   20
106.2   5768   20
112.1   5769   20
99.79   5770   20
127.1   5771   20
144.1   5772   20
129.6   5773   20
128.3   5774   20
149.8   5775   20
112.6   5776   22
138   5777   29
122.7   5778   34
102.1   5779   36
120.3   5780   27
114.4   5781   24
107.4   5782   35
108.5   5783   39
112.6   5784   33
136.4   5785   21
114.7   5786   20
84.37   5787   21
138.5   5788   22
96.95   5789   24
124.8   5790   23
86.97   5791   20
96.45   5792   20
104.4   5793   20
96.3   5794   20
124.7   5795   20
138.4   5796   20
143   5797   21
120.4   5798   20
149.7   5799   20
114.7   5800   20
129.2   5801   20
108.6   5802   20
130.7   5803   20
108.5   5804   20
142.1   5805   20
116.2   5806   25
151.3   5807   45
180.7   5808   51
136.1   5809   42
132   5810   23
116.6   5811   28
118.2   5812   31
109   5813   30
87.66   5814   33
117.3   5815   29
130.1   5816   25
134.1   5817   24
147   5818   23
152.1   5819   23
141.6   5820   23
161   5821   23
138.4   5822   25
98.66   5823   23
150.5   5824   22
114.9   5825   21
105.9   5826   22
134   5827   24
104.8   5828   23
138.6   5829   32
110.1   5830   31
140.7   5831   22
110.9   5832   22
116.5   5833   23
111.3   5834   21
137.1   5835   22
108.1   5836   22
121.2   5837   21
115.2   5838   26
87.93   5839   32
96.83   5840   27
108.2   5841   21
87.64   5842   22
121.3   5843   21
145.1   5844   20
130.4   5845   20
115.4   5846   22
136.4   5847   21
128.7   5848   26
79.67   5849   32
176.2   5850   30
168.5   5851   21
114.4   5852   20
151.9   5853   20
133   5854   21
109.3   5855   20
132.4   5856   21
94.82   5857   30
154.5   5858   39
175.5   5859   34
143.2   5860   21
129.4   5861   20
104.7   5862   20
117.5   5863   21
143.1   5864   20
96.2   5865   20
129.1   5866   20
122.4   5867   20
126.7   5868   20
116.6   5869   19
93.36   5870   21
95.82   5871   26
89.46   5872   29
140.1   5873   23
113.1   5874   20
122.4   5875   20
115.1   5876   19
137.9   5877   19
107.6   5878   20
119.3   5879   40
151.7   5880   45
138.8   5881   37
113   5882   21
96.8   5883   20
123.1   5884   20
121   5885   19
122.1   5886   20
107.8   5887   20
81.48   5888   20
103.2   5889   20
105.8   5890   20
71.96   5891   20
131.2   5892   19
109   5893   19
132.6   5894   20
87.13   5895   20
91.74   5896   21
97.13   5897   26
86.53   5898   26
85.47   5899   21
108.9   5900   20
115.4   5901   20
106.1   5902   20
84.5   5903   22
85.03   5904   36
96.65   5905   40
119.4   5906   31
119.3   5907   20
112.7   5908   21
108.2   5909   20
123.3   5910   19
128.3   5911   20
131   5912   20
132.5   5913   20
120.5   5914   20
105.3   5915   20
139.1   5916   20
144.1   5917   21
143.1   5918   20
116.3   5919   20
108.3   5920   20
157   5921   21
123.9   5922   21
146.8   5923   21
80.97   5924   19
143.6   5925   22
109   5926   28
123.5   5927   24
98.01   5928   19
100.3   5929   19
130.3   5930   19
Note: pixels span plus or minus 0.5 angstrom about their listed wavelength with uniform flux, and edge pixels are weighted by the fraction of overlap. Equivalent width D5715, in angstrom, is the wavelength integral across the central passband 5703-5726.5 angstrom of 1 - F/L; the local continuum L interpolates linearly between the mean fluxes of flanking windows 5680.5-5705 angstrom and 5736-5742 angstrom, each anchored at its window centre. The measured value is 1.4 angstrom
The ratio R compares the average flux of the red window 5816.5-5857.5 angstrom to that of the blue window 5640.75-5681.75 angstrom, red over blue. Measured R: 1.1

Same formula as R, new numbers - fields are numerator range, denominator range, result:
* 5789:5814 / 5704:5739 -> 1.01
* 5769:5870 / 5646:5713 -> 1.01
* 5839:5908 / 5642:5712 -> 0.95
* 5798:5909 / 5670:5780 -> 0.96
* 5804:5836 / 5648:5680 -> 1.09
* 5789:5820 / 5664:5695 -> 1.02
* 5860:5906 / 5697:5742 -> 0.90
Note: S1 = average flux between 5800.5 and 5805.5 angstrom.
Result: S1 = 124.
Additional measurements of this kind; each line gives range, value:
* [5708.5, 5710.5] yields 110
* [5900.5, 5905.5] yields 97.5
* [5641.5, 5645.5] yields 124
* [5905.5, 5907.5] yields 119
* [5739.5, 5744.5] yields 112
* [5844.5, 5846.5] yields 123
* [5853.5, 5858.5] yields 125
